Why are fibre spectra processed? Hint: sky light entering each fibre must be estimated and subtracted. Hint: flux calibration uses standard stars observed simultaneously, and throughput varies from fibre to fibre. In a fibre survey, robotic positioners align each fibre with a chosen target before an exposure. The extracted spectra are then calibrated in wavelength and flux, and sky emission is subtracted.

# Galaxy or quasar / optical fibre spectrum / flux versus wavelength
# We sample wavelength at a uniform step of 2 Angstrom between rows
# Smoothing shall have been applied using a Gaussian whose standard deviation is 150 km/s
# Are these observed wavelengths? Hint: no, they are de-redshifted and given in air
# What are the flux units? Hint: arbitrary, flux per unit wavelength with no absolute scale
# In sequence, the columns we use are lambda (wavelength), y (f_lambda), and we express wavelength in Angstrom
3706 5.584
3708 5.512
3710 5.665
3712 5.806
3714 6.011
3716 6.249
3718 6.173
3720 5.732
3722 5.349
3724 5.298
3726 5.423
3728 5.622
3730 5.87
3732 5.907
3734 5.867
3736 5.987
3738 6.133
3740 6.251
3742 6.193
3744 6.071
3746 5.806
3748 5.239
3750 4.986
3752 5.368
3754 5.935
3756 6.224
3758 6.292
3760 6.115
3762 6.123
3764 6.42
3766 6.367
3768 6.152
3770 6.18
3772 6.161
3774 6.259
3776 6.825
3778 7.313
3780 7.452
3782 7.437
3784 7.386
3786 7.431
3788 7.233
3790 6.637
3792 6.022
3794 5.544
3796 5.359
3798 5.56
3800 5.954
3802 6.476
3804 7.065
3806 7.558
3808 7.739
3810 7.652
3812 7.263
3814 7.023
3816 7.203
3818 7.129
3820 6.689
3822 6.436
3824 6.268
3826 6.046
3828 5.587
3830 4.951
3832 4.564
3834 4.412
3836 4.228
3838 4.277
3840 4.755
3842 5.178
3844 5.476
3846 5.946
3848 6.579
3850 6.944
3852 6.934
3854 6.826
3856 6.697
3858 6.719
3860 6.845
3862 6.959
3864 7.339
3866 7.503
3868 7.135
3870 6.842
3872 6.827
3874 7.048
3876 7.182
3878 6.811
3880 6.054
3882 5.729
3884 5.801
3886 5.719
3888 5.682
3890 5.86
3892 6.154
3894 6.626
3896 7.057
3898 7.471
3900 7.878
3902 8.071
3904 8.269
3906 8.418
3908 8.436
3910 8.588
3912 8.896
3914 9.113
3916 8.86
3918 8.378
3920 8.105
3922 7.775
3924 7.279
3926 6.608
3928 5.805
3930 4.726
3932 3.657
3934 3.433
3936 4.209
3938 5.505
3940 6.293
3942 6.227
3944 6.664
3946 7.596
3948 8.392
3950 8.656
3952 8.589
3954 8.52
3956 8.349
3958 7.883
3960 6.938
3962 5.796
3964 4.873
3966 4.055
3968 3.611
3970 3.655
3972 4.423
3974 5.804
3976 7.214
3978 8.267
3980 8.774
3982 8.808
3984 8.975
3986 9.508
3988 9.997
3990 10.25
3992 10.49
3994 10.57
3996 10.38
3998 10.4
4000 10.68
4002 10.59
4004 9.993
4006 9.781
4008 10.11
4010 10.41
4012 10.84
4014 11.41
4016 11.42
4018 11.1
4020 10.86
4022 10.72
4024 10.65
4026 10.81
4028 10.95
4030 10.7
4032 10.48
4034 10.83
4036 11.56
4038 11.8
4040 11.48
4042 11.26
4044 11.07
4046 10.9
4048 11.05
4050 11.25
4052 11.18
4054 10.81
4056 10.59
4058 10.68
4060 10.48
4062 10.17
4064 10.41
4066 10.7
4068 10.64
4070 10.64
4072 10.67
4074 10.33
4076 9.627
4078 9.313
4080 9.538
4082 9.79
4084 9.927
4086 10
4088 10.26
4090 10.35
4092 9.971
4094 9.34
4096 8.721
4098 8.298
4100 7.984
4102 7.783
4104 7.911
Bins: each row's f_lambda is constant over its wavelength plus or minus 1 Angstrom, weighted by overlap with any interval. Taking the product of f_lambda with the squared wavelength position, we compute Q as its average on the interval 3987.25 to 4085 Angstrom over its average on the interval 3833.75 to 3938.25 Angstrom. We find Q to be 1.73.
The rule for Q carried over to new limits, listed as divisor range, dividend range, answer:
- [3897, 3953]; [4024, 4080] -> 1.59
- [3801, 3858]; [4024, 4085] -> 1.92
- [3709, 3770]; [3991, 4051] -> 2.12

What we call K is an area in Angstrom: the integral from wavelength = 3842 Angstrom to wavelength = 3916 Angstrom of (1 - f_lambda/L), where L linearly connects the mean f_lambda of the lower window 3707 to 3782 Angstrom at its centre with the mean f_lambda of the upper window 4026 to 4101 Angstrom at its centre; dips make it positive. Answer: 8.11 Angstrom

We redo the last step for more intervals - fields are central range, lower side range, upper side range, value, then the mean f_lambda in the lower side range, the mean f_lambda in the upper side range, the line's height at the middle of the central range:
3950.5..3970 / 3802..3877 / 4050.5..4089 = 4.7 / 6.43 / 10.3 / 8.47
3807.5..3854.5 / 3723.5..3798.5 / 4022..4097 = 7.3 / 6.18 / 10.5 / 7.2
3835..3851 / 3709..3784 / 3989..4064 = 4.7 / 6.08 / 10.8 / 7.7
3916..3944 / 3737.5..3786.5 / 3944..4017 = 6.5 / 6.32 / 8.48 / 7.98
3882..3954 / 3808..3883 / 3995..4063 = 9.6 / 6.34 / 10.8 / 8.11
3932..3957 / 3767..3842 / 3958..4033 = 4.7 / 6.32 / 9.02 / 8.3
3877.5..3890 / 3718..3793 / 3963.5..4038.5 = 3.1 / 6.19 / 9.38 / 7.85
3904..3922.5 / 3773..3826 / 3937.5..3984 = -4.7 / 6.79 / 6.8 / 6.79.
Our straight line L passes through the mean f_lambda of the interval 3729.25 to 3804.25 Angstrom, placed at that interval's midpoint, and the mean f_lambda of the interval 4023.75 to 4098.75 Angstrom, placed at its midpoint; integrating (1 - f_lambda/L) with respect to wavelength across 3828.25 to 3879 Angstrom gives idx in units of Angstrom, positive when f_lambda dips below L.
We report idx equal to 8.9 Angstrom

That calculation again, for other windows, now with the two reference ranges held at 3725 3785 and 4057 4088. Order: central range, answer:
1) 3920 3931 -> 2.30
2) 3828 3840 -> 4.31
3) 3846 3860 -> 1.30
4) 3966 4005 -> 2.99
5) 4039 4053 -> -1.86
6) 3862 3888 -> 3.55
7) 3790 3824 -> 0.93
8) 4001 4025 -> -3.08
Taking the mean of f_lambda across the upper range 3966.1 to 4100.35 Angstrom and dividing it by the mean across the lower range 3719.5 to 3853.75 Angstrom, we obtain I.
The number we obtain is 1.6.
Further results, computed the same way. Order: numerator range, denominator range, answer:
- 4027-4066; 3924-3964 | 1.68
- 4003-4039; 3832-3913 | 1.63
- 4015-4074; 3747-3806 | 1.71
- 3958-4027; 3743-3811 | 1.38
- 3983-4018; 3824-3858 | 1.84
